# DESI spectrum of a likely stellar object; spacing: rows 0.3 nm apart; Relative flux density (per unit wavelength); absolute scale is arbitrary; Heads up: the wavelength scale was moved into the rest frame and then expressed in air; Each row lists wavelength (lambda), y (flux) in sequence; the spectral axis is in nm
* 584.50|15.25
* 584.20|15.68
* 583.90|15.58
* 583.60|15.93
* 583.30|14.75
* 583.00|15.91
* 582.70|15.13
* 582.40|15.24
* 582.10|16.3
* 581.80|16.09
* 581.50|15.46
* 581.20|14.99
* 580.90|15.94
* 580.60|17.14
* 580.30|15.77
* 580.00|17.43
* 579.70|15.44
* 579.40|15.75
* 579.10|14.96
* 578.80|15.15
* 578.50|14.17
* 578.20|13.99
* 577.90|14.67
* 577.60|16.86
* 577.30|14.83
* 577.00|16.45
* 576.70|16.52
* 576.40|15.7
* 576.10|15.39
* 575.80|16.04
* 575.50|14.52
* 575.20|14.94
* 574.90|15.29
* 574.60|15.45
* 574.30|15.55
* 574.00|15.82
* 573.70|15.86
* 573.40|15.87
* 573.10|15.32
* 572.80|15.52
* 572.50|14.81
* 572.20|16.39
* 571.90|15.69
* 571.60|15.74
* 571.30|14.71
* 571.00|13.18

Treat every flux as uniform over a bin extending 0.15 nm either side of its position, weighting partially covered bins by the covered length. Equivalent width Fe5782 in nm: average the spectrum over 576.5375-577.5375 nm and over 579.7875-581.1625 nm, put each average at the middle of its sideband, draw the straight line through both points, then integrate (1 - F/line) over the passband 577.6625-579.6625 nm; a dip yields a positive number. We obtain 0.16 nm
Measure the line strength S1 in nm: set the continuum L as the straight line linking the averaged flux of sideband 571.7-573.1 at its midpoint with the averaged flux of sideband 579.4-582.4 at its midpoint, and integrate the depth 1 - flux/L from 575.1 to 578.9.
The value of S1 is 0.11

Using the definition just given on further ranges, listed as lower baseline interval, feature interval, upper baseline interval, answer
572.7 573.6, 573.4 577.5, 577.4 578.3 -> -0.05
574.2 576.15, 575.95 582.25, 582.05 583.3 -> -0.11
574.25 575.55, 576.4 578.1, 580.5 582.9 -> -0.05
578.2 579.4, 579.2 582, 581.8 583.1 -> -0.14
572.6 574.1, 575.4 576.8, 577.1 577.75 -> 0.02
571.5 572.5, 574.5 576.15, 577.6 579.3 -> 0.00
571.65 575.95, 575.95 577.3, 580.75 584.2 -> -0.03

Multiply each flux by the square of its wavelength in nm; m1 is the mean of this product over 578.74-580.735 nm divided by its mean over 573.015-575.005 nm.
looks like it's 1.04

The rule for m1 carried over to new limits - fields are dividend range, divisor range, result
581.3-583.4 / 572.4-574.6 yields 1.03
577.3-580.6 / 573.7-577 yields 1.01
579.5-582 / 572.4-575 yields 1.06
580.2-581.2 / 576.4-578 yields 1.03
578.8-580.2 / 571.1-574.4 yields 1.04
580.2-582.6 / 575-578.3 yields 1.04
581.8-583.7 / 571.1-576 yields 1.04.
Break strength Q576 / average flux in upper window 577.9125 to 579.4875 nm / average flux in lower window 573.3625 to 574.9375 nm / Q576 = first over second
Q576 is 0.9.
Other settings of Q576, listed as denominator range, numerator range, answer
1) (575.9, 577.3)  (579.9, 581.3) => 1.02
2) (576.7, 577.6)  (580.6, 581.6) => 0.98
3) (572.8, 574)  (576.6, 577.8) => 1.03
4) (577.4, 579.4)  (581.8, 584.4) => 1.04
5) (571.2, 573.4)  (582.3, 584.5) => 1.00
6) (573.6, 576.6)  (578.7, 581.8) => 1.02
